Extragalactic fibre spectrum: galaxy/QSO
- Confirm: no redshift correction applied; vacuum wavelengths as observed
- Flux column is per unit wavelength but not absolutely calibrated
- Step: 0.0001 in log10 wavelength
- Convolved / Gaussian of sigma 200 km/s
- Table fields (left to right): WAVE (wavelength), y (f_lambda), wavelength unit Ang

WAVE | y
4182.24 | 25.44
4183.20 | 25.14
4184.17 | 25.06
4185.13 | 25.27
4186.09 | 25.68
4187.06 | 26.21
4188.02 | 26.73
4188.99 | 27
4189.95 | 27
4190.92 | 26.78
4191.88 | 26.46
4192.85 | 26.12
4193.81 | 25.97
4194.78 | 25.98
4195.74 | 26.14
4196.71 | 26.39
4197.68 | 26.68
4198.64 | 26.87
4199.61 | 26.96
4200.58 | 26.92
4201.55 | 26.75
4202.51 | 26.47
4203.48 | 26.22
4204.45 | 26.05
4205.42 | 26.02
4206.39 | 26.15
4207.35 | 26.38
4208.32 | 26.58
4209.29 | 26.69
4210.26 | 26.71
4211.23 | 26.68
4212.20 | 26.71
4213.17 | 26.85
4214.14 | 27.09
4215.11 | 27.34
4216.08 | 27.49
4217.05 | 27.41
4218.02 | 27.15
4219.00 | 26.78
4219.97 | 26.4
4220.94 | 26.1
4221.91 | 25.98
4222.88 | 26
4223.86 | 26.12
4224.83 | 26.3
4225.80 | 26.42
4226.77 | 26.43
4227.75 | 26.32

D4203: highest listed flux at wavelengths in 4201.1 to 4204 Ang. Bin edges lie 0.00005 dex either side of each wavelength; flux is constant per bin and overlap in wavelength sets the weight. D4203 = 26.75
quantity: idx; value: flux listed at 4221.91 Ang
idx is 25.98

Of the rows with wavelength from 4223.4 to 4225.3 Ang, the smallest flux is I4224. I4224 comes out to 26.12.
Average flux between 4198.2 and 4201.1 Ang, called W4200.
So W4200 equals 26.8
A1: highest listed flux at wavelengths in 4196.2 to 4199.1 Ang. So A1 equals 26.87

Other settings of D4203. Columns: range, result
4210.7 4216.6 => 27.49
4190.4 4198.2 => 26.78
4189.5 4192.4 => 27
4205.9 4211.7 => 26.71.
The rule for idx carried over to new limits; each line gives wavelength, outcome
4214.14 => 27.09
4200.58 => 26.92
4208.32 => 26.58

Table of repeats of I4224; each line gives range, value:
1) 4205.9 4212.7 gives 26.15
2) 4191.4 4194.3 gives 25.97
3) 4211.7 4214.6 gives 26.71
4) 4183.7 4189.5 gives 25.06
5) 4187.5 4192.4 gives 26.46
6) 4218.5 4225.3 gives 25.98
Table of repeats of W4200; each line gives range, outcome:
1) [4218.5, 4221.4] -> 26.4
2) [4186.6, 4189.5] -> 26.7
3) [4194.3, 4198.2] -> 26.3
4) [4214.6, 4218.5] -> 27.4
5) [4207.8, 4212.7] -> 26.7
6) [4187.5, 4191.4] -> 26.9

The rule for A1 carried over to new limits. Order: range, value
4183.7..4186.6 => 25.68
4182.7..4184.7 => 25.14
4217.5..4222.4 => 27.15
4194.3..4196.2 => 26.14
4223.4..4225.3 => 26.3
